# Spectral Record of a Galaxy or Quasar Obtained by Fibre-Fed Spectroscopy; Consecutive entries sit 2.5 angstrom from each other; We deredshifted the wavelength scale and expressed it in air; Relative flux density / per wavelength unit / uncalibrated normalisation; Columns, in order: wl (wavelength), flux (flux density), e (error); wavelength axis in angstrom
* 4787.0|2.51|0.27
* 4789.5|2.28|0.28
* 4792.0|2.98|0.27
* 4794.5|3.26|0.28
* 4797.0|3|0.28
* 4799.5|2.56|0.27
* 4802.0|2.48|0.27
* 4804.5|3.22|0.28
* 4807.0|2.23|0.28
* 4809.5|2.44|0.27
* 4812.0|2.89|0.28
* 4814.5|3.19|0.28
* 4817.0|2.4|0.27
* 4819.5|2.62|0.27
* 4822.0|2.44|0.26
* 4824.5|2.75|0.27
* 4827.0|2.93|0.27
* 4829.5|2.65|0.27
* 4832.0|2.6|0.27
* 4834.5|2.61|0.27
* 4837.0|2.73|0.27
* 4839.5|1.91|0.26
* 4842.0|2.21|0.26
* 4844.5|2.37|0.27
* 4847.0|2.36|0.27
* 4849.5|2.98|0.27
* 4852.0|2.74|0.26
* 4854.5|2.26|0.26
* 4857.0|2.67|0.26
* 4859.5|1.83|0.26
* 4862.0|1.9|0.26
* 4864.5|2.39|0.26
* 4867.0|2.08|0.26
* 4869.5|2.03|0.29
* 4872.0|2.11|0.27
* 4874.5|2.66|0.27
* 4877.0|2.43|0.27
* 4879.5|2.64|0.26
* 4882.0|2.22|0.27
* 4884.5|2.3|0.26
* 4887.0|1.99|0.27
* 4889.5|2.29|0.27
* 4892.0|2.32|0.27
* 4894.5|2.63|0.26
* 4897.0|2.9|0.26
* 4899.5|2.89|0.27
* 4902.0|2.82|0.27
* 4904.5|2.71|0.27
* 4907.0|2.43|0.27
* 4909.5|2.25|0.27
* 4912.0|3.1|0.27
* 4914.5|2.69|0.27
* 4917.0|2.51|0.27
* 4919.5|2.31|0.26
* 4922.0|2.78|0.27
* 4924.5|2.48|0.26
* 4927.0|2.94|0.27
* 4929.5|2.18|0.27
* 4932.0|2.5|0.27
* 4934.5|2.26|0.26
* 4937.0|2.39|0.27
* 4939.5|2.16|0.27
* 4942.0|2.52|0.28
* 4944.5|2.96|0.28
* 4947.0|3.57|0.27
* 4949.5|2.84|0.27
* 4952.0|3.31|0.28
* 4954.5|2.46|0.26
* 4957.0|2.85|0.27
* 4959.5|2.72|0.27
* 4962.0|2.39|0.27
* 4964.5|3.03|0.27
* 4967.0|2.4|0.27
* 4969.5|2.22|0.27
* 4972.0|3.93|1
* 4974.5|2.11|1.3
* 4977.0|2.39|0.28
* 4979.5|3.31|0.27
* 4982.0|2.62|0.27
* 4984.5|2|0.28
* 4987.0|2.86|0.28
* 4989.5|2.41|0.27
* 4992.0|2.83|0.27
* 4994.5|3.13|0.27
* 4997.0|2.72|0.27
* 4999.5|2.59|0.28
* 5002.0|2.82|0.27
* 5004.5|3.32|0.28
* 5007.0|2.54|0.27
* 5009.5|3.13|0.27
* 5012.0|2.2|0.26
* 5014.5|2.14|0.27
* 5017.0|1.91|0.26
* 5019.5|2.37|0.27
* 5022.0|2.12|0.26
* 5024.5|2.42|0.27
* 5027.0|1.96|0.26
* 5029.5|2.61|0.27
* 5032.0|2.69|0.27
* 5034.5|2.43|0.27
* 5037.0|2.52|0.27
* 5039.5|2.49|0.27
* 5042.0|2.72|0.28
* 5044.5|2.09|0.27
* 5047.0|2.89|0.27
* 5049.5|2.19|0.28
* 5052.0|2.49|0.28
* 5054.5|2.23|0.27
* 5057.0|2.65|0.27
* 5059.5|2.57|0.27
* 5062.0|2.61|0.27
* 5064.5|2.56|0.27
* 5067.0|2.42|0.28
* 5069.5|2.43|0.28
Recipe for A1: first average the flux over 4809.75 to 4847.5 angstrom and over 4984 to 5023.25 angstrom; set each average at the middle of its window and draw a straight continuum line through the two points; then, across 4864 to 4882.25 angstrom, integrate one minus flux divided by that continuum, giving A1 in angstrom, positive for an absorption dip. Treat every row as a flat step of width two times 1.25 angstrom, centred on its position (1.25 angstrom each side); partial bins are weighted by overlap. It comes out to 1.8 angstrom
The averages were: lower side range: 2.58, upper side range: 2.58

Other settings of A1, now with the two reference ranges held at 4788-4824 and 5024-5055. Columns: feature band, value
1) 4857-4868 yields 2.2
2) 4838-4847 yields 1.6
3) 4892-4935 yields -0.3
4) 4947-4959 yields -1.8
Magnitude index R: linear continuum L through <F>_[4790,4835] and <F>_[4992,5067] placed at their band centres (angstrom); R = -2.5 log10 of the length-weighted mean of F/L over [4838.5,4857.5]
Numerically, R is 0.111 mag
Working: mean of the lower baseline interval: 2.73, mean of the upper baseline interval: 2.52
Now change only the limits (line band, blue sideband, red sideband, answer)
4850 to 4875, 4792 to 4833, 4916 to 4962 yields 0.186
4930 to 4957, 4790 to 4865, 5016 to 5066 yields -0.080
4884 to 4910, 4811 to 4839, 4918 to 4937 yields 0.013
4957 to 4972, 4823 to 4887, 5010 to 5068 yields -0.120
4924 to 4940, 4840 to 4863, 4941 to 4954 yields 0.197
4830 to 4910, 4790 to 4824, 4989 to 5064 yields 0.110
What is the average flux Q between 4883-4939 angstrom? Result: 2.52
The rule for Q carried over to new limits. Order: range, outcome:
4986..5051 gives 2.54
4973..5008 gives 2.7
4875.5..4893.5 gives 2.32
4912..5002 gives 2.68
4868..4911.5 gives 2.46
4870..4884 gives 2.39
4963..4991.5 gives 2.66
